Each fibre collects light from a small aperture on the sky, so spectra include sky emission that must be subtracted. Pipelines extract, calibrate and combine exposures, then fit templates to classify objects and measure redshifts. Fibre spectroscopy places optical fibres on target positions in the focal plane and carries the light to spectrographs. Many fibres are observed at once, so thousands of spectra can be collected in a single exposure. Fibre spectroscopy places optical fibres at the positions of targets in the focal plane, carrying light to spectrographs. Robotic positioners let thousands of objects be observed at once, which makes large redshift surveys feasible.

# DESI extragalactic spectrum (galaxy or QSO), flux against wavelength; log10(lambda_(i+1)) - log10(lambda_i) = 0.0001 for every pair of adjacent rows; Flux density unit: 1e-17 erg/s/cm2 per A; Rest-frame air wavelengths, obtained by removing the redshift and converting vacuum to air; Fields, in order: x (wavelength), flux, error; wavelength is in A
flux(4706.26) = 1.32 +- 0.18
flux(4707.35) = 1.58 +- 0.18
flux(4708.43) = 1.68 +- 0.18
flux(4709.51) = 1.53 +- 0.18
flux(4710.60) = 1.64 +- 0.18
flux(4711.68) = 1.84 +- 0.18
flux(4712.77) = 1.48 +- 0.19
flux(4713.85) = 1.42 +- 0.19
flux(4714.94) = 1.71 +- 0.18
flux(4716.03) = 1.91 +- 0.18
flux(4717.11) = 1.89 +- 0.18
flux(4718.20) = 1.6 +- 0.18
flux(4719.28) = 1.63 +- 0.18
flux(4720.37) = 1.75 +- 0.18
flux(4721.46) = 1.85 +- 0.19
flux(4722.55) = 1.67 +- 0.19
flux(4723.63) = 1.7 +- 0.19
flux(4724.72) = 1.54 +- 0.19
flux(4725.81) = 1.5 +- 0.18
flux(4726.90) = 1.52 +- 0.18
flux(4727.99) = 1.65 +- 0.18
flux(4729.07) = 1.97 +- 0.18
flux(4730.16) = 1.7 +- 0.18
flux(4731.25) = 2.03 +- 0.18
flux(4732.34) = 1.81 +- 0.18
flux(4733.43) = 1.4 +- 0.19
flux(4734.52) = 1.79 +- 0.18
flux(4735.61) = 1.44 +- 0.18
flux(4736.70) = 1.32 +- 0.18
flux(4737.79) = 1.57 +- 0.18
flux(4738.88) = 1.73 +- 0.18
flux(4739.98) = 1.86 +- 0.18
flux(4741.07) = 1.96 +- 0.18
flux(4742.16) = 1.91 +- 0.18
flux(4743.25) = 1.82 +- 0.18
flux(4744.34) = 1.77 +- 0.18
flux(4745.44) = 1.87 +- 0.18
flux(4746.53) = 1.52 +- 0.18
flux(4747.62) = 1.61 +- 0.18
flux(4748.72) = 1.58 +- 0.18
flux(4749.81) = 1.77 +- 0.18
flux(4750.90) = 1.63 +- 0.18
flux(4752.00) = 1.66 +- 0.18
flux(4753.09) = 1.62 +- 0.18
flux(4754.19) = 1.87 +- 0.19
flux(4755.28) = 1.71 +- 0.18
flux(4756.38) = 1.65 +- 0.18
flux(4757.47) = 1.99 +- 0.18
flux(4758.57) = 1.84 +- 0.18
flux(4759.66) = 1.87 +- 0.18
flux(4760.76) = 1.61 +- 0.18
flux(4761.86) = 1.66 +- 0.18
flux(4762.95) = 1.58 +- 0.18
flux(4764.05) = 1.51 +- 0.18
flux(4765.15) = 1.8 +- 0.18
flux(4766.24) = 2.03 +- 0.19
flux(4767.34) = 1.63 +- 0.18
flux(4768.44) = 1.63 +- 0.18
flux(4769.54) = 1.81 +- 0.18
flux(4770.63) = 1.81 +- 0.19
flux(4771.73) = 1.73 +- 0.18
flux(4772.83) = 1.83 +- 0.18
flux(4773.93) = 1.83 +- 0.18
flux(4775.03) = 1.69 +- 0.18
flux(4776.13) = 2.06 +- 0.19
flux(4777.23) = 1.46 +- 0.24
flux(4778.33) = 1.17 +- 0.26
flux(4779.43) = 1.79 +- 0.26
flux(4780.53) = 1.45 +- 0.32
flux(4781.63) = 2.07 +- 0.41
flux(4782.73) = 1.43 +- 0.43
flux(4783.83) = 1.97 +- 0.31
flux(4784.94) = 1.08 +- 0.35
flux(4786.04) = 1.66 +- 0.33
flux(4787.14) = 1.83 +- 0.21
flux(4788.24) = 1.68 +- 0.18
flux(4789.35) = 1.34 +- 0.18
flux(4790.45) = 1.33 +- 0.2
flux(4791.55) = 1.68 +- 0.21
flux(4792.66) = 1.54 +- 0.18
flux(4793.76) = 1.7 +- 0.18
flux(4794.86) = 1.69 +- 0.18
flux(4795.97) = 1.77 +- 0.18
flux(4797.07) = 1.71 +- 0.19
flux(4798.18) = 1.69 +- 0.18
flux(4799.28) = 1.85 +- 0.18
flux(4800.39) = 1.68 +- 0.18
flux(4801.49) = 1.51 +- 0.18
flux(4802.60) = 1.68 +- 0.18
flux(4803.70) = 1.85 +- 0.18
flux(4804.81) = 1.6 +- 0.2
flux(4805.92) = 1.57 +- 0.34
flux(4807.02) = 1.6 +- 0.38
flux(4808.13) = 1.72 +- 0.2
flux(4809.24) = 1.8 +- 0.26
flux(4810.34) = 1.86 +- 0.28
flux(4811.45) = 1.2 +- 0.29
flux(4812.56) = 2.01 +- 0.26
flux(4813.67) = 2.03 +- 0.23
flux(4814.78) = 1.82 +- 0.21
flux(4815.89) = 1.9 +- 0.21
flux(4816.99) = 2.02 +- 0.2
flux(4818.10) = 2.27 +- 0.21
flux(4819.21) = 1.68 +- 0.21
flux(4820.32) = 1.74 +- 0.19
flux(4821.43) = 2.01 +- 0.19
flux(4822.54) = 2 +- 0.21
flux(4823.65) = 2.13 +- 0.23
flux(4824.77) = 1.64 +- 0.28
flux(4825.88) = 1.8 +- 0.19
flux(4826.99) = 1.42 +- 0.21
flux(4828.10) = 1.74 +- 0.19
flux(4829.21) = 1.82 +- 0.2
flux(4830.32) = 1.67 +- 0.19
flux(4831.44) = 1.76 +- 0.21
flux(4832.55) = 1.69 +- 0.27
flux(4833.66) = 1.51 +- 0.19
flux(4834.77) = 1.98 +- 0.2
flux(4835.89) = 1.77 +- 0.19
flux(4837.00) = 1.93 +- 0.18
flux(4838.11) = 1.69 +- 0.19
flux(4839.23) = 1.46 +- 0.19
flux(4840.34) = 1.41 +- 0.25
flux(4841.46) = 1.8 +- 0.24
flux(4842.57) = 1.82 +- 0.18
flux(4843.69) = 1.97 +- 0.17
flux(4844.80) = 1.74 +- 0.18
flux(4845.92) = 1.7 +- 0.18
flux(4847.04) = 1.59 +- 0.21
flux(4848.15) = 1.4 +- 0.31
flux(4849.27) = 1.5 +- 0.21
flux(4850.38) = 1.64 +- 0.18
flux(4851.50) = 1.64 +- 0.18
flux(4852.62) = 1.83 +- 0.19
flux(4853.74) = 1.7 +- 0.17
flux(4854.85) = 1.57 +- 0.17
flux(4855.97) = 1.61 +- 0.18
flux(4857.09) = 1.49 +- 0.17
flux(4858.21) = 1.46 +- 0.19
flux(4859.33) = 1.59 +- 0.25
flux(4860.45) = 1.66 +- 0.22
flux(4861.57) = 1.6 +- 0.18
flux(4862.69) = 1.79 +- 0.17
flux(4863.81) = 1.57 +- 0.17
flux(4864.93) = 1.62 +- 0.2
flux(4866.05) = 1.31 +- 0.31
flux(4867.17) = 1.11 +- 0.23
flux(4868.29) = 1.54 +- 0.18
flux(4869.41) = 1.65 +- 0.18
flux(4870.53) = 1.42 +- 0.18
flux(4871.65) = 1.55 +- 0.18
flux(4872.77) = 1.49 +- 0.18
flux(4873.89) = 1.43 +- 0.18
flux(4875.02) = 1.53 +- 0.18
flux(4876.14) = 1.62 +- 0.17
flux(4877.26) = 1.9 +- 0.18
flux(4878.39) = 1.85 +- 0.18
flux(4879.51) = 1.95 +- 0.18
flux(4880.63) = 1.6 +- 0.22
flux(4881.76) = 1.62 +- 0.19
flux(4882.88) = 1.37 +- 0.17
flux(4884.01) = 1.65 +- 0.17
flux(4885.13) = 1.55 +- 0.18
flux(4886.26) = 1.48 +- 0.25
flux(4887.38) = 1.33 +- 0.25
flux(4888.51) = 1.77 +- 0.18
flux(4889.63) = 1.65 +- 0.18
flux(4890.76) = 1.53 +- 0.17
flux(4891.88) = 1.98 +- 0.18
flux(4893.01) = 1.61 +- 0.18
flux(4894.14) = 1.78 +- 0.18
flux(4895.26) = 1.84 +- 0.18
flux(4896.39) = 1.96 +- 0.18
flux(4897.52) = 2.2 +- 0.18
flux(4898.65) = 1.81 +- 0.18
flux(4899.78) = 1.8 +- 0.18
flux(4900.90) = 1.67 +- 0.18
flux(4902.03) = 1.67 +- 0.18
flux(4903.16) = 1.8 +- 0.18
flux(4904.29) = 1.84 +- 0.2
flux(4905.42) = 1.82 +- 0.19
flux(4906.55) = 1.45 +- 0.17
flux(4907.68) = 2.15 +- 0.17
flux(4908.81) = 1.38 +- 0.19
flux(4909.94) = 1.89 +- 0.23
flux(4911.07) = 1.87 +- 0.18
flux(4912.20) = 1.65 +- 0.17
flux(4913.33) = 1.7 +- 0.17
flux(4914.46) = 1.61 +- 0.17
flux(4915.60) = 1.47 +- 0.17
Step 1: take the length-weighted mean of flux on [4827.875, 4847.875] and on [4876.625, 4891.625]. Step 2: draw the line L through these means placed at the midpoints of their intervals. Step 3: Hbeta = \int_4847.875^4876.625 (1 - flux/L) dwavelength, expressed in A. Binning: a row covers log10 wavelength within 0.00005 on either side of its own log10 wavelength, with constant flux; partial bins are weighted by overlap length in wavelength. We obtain 2.2 A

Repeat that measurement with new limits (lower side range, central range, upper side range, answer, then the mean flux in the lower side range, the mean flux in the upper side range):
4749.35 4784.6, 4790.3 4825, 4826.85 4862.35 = -1.5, 1.72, 1.66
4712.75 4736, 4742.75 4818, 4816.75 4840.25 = 1.5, 1.69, 1.79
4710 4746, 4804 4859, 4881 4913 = -0.5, 1.7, 1.72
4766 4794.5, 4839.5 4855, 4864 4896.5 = -0.4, 1.66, 1.61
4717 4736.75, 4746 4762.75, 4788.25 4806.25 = -0.4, 1.68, 1.64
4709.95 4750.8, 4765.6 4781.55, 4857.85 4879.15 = -0.6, 1.69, 1.57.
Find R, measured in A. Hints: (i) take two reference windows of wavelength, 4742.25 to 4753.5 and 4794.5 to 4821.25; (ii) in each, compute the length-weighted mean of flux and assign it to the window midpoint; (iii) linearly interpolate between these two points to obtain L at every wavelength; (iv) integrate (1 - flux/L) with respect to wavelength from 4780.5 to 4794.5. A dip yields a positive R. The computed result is 1.10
